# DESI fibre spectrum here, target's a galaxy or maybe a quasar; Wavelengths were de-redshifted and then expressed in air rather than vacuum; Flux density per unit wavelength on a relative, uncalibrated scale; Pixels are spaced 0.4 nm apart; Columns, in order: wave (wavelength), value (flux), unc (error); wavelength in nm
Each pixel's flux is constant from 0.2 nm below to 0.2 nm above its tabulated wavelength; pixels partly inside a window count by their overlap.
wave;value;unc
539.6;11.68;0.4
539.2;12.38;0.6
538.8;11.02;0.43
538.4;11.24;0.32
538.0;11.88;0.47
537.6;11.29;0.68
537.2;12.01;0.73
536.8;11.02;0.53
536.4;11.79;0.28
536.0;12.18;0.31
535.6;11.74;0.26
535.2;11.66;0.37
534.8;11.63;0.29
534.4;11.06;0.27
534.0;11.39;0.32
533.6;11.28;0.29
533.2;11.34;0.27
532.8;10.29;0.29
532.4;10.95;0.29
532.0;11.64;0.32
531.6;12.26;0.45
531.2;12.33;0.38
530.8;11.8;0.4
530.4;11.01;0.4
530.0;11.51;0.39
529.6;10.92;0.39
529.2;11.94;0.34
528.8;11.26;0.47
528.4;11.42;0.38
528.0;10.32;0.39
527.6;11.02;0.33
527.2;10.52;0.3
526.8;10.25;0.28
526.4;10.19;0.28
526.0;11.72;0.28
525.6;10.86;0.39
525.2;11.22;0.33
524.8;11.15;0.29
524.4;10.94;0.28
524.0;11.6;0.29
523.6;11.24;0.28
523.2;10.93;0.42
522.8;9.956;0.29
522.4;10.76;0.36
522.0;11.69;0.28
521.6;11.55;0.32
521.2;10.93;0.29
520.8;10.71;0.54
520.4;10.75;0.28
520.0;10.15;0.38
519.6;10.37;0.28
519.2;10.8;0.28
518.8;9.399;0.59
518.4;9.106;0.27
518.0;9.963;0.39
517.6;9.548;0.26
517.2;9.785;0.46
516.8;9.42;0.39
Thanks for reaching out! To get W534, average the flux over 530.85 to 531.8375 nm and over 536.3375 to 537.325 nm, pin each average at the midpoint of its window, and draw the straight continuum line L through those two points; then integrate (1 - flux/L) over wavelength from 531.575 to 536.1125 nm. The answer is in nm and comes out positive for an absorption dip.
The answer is 0.19 nm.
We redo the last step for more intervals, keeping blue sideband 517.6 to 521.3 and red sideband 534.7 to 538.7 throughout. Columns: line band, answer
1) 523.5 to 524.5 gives -0.07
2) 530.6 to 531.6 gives -0.08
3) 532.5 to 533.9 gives 0.04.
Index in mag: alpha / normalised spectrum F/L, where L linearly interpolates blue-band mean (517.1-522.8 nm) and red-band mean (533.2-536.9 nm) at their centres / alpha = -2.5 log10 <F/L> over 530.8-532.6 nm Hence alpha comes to -0.049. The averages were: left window 10.4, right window 11.5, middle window 11.8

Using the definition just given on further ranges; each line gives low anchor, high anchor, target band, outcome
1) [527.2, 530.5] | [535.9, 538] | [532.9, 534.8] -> 0.019 mag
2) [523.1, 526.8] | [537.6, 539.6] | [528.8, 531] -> -0.016 mag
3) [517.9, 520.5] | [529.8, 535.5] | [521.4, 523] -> -0.064 mag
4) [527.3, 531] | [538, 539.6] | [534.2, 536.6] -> -0.019 mag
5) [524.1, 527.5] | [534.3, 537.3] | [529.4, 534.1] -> -0.006 mag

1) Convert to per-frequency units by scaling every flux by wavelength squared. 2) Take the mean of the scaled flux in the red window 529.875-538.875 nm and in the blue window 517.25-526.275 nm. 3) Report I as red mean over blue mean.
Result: 1.13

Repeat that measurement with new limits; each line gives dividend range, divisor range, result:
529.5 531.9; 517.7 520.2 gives 1.23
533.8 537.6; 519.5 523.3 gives 1.13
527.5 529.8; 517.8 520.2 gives 1.16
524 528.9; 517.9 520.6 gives 1.11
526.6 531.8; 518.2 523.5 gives 1.10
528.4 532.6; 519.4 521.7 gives 1.12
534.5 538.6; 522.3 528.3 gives 1.12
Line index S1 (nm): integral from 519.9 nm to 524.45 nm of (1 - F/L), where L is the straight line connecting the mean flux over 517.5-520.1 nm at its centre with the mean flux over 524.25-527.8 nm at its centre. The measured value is -0.26 nm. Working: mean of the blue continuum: 9.91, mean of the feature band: 11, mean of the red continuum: 10.9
